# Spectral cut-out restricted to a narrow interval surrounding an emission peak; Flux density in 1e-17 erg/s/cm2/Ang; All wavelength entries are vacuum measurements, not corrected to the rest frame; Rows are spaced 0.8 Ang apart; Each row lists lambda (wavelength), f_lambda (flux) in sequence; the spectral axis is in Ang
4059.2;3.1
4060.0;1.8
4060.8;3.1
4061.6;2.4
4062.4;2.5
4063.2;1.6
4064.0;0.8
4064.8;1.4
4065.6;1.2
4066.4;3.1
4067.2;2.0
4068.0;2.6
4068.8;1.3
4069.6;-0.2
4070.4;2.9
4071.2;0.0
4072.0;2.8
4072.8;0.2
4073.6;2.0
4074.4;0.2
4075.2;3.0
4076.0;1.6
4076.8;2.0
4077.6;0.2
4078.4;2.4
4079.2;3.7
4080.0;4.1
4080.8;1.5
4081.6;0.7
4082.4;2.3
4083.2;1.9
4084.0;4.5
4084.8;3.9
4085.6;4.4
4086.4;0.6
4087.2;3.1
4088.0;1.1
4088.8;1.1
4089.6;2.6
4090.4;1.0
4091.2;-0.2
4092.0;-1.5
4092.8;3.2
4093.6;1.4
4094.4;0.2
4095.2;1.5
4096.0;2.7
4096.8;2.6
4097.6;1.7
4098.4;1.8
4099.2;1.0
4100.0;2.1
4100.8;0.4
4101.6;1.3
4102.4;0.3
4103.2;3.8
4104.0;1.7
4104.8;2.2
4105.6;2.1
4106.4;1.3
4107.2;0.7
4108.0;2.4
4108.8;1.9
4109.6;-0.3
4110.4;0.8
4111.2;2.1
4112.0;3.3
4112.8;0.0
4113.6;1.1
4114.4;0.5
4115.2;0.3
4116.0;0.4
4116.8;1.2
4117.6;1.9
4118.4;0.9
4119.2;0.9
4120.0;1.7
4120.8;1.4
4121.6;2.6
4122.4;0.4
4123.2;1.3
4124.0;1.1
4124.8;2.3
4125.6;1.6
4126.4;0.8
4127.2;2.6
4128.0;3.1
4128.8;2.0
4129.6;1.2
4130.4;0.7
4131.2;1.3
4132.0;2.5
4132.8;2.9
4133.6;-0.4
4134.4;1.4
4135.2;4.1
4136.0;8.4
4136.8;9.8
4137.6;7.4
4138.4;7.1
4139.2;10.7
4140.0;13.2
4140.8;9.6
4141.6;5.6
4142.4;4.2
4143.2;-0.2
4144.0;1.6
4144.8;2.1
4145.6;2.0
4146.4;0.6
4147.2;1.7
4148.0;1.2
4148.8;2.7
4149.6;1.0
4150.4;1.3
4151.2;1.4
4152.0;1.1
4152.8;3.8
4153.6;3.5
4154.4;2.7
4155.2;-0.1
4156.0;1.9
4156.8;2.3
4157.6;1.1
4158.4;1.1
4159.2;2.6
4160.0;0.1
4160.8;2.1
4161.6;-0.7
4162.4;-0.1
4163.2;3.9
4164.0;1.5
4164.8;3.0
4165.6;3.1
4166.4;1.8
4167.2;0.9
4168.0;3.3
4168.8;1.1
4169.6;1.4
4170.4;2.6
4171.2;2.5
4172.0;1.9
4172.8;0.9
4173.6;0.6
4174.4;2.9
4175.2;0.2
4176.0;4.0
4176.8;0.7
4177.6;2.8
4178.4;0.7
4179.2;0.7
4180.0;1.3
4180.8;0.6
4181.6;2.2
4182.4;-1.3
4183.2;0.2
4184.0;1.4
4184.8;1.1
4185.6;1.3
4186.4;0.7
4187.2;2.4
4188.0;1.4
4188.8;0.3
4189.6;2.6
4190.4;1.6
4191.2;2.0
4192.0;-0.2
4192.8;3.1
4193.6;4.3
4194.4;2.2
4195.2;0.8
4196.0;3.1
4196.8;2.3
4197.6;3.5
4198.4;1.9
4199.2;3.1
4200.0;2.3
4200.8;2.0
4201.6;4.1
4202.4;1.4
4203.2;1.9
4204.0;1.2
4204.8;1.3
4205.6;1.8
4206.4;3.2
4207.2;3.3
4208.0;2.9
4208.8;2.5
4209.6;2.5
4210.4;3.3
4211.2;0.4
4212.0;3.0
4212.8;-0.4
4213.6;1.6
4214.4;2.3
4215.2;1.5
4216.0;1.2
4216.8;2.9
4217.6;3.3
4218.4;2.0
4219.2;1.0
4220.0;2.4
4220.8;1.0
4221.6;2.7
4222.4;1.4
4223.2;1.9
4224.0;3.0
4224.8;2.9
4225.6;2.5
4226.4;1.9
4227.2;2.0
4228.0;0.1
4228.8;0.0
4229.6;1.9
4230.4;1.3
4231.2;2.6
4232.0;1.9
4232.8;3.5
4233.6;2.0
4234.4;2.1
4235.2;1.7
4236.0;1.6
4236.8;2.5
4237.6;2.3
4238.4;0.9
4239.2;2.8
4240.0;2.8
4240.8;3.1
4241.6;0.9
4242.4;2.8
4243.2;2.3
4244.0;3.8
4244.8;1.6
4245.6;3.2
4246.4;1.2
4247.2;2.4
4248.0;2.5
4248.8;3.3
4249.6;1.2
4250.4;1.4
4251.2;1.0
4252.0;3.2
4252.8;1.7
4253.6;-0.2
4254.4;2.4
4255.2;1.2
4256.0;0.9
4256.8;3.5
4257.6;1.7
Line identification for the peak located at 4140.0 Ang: [O II] 3727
